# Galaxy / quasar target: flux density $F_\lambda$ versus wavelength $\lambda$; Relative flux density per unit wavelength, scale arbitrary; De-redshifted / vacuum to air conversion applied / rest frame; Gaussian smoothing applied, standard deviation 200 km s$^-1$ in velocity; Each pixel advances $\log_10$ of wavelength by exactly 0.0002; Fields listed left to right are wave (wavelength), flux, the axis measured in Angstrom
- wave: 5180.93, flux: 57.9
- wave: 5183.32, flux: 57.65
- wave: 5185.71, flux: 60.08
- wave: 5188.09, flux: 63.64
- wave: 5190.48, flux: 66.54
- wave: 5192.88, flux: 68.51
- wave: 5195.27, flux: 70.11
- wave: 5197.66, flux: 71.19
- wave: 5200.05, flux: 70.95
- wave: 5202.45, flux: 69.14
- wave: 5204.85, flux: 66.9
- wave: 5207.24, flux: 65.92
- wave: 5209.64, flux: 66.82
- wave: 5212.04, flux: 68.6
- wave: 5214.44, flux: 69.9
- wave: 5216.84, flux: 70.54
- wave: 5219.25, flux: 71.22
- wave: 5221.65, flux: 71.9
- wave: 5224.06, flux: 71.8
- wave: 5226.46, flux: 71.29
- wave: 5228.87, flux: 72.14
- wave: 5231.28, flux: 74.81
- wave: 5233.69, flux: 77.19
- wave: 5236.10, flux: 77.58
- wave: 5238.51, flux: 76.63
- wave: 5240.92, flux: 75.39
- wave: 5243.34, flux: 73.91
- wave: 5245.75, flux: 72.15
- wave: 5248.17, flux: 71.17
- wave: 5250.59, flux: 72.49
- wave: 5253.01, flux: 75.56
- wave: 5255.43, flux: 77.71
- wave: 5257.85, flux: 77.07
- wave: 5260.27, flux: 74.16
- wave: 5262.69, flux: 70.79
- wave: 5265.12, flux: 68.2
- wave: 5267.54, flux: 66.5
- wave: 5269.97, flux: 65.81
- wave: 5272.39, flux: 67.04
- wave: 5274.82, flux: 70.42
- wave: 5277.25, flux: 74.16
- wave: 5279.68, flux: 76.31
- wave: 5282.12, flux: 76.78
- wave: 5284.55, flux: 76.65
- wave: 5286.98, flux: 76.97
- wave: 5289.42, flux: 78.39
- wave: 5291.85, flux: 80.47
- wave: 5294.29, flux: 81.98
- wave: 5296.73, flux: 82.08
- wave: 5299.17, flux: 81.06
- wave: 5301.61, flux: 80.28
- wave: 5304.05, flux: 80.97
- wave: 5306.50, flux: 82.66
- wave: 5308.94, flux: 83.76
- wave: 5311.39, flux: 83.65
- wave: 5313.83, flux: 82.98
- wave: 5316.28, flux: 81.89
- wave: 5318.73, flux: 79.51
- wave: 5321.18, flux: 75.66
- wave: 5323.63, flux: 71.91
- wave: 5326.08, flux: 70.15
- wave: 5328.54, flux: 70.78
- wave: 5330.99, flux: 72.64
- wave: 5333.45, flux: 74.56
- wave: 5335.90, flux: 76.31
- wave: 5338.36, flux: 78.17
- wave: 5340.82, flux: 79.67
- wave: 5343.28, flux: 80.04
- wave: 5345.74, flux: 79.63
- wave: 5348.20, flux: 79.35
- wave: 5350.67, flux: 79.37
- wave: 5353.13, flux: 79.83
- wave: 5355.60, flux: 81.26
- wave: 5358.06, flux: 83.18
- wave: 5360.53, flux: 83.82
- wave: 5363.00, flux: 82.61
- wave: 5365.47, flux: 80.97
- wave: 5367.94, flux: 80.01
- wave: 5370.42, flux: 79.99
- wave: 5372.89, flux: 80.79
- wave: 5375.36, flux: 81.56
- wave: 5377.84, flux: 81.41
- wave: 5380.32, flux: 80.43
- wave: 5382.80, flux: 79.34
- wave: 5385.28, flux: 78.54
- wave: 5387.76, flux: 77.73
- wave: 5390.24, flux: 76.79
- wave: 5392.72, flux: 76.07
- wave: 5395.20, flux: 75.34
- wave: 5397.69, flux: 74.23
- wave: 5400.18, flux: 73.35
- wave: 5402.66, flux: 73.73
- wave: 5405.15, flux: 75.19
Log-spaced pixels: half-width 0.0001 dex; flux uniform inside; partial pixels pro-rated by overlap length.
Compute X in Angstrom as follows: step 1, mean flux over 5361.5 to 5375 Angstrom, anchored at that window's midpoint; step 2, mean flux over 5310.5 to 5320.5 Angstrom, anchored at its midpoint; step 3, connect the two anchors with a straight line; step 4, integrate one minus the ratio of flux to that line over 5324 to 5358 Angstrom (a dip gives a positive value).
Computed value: 1.7 Angstrom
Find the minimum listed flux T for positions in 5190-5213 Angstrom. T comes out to 65.92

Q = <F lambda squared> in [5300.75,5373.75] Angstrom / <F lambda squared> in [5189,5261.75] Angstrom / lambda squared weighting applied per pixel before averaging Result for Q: 1.15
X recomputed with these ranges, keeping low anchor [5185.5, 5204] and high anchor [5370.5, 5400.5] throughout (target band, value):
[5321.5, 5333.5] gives 0.5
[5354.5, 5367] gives -0.9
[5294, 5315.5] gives -2.4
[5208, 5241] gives -1.4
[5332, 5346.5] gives -0.4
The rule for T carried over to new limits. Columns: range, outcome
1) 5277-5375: 70.15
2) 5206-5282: 65.81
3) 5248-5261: 71.17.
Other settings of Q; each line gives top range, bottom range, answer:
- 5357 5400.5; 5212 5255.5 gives 1.14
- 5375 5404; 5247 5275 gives 1.13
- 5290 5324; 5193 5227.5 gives 1.20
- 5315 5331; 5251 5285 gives 1.05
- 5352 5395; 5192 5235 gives 1.21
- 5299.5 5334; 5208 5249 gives 1.11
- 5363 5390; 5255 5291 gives 1.14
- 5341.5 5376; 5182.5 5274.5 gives 1.20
